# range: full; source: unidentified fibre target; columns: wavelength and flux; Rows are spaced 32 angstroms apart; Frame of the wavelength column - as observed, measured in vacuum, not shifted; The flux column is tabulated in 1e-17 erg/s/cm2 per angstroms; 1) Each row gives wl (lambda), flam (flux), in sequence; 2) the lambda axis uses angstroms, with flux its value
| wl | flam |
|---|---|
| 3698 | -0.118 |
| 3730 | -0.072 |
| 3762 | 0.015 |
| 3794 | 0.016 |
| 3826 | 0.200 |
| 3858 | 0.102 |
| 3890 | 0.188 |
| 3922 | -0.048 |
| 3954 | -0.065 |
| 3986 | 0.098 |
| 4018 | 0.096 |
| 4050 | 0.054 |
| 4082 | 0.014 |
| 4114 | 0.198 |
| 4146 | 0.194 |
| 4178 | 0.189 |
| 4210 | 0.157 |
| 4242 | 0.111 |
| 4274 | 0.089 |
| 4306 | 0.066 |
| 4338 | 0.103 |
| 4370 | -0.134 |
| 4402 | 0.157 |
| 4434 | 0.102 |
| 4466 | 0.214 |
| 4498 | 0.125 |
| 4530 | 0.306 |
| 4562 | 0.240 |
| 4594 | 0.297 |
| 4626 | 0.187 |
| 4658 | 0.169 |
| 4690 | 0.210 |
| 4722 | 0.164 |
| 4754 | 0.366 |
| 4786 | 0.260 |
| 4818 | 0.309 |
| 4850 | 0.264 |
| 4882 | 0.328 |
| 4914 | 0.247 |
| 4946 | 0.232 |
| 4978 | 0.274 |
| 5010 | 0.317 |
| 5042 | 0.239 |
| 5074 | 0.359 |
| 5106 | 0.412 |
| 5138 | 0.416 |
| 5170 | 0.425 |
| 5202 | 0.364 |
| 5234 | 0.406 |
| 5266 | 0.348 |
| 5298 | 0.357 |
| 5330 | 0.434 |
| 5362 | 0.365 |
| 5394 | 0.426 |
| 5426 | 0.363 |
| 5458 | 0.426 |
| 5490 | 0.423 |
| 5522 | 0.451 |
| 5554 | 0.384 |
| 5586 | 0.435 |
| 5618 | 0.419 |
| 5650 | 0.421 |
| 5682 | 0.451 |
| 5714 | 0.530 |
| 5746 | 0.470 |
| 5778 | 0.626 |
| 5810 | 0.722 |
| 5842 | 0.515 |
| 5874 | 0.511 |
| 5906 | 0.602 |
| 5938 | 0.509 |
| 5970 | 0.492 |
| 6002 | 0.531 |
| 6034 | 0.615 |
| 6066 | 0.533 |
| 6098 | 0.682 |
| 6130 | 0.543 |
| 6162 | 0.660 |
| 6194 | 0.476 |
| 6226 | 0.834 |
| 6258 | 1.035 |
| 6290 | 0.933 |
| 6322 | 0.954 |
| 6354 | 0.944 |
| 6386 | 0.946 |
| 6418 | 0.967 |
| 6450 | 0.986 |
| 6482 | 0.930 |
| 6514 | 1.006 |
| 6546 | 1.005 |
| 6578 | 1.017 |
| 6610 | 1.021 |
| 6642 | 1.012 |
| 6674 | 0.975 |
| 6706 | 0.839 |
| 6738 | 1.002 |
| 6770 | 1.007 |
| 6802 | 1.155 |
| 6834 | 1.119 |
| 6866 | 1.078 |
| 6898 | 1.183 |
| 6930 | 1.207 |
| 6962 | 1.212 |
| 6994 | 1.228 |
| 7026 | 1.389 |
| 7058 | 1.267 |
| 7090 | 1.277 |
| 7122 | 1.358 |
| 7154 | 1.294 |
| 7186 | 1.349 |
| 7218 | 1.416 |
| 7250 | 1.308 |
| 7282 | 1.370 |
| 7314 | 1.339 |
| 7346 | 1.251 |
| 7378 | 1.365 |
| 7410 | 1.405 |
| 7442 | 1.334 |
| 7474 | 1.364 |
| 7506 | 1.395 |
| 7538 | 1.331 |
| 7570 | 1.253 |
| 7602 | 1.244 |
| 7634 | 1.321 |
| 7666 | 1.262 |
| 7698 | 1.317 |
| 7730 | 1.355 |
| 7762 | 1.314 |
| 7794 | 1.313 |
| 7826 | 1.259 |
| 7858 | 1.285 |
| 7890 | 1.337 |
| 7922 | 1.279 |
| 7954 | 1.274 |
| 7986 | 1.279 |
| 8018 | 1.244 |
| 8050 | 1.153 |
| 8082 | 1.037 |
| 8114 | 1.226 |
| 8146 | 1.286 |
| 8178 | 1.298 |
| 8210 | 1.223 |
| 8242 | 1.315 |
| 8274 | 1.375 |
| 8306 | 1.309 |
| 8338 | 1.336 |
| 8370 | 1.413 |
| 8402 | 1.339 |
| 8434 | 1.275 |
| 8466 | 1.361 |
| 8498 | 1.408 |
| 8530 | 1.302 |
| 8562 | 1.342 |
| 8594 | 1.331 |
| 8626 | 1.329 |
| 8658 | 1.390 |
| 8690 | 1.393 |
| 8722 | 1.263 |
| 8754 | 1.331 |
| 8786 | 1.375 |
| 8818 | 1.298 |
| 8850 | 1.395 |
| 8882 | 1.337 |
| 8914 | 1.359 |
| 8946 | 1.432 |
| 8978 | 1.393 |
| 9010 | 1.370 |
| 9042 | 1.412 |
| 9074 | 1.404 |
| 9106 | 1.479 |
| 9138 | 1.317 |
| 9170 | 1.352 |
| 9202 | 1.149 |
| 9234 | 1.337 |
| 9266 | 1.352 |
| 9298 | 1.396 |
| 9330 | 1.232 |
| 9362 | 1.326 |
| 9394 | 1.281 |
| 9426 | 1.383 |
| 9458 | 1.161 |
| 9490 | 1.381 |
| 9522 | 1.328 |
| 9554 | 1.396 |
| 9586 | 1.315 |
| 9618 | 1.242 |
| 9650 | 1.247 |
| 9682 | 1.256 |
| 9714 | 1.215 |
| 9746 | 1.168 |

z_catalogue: 0.56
